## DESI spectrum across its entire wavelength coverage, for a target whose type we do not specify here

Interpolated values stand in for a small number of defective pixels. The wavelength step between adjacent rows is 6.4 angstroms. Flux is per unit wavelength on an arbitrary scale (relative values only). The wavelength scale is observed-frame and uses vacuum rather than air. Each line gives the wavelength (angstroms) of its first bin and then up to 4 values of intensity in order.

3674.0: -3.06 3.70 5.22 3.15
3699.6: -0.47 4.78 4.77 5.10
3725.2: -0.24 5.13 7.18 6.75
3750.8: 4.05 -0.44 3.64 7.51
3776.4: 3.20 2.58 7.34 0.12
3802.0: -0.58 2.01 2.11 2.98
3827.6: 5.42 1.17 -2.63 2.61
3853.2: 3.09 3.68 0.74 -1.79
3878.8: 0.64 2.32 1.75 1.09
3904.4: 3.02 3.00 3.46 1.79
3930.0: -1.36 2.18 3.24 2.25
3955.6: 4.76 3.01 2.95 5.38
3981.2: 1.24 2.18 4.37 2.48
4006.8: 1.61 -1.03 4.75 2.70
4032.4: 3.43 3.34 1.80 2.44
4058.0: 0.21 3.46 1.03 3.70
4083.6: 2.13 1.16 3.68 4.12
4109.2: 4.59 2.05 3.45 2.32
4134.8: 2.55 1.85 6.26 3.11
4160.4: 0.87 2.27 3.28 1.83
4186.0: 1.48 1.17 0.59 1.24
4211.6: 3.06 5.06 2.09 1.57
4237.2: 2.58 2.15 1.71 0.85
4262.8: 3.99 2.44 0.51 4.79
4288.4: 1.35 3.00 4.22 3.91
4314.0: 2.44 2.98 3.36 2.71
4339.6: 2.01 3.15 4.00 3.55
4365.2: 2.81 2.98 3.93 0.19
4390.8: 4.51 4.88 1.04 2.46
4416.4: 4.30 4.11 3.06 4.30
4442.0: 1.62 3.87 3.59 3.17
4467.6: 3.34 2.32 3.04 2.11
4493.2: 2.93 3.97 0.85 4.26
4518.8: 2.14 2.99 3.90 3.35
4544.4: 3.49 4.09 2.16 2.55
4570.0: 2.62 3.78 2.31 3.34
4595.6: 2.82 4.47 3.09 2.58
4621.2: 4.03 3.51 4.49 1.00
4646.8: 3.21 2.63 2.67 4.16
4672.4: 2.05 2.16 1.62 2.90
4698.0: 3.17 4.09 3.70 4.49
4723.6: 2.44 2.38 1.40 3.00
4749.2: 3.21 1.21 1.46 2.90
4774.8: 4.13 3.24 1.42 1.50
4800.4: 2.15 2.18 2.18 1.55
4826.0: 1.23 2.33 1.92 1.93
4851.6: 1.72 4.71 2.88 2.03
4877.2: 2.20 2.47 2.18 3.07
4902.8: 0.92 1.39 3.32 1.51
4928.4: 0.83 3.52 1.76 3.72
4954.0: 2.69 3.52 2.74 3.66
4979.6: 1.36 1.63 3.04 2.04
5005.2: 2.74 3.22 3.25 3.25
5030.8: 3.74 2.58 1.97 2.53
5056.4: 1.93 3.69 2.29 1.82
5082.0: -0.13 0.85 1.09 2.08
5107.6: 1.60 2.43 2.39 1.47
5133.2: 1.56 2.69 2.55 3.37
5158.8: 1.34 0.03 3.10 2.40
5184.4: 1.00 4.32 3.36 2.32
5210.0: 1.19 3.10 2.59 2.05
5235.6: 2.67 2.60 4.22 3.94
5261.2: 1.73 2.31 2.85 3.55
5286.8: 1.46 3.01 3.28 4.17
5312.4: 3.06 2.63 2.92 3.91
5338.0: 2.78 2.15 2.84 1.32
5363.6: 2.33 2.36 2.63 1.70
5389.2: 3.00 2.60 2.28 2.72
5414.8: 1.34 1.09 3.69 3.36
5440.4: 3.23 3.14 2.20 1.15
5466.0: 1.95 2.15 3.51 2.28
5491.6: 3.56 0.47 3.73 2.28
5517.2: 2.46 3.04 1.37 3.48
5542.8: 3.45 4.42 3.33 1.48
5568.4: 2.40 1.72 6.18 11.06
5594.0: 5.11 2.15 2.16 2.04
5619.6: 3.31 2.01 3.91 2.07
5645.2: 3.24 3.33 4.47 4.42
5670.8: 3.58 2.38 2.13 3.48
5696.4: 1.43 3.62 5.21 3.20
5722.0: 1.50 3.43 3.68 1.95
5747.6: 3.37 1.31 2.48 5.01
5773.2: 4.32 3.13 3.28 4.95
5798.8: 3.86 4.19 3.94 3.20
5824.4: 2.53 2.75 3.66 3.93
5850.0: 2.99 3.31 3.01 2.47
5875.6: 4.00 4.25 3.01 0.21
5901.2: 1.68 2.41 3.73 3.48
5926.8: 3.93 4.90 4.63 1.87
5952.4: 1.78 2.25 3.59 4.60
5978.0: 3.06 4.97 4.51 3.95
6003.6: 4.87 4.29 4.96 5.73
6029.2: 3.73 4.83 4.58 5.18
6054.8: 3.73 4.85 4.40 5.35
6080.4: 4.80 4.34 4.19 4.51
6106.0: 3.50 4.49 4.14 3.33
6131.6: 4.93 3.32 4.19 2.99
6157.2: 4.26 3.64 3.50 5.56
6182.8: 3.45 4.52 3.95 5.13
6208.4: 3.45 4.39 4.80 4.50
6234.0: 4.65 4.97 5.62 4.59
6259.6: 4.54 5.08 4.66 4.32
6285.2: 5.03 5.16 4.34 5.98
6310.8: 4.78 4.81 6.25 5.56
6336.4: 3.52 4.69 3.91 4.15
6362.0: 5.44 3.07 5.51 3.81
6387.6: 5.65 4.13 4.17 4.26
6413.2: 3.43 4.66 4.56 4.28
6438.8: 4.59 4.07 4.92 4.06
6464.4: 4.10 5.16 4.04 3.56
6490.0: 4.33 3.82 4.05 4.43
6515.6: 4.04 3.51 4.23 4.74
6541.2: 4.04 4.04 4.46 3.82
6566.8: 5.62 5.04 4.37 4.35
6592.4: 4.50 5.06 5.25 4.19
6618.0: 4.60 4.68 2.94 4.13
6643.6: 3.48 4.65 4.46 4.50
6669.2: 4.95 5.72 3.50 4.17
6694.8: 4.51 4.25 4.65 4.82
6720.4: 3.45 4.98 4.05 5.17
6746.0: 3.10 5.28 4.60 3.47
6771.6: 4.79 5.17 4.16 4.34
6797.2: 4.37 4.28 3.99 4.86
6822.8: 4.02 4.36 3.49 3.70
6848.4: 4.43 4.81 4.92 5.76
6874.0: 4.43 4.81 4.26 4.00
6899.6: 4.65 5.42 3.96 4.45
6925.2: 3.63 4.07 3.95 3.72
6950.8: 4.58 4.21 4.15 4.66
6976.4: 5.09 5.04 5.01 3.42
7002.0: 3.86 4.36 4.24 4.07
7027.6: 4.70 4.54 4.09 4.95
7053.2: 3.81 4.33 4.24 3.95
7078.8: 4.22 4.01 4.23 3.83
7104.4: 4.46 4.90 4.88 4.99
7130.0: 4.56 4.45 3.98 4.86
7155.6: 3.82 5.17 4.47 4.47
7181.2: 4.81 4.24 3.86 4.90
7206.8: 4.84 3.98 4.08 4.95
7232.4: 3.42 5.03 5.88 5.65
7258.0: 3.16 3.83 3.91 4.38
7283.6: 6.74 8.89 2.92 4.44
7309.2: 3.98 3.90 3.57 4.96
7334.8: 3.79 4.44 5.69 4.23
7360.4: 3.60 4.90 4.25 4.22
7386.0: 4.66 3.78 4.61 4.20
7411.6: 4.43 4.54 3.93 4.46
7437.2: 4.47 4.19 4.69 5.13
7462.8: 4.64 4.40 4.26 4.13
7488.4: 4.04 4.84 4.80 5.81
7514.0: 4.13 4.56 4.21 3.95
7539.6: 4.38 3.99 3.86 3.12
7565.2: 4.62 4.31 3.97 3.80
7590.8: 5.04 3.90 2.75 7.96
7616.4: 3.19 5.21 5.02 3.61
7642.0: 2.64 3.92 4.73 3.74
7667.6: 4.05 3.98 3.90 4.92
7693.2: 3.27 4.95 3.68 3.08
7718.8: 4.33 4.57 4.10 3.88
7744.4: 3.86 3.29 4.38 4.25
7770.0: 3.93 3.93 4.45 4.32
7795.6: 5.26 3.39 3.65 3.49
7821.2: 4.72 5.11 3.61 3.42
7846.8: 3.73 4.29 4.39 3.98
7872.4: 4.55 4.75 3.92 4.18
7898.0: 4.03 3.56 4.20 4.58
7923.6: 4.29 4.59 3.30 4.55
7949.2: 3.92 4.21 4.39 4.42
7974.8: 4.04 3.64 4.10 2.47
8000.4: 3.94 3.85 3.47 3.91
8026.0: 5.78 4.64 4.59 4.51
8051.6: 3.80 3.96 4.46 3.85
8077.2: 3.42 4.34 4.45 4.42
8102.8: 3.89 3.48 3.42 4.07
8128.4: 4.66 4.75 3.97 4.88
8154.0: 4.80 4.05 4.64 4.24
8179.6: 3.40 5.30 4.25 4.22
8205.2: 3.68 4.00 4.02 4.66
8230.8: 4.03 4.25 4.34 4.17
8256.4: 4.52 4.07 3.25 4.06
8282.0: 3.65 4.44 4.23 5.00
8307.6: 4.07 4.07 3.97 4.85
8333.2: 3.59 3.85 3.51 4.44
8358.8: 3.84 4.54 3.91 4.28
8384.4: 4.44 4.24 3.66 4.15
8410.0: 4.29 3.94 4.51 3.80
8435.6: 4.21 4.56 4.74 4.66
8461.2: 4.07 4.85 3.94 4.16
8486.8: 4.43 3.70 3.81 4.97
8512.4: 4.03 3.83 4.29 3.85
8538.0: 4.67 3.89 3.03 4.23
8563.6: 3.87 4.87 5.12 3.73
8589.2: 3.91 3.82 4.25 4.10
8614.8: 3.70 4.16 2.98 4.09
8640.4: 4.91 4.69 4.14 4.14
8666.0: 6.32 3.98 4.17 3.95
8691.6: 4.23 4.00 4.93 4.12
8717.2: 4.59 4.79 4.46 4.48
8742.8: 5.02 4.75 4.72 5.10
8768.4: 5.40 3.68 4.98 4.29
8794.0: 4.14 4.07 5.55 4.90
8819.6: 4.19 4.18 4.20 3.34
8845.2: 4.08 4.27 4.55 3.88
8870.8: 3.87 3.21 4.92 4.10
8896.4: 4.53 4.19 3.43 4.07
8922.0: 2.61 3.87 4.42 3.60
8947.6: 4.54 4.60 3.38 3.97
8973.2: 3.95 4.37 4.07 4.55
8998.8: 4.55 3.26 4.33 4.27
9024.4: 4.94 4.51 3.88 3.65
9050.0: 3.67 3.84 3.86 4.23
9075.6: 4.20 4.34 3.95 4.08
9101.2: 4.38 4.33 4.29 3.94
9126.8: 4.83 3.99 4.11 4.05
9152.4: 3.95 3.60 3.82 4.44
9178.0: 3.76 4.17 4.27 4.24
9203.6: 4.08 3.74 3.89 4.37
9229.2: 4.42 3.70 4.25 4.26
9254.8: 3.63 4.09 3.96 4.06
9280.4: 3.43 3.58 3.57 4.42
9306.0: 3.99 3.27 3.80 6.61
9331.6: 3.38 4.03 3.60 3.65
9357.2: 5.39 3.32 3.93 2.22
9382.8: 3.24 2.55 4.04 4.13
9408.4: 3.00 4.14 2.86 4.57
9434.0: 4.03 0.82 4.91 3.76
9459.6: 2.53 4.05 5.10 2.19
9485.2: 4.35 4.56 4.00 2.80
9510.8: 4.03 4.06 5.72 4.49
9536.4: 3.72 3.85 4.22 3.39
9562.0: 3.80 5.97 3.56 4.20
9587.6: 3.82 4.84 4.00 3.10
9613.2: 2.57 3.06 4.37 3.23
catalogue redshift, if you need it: 0.499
